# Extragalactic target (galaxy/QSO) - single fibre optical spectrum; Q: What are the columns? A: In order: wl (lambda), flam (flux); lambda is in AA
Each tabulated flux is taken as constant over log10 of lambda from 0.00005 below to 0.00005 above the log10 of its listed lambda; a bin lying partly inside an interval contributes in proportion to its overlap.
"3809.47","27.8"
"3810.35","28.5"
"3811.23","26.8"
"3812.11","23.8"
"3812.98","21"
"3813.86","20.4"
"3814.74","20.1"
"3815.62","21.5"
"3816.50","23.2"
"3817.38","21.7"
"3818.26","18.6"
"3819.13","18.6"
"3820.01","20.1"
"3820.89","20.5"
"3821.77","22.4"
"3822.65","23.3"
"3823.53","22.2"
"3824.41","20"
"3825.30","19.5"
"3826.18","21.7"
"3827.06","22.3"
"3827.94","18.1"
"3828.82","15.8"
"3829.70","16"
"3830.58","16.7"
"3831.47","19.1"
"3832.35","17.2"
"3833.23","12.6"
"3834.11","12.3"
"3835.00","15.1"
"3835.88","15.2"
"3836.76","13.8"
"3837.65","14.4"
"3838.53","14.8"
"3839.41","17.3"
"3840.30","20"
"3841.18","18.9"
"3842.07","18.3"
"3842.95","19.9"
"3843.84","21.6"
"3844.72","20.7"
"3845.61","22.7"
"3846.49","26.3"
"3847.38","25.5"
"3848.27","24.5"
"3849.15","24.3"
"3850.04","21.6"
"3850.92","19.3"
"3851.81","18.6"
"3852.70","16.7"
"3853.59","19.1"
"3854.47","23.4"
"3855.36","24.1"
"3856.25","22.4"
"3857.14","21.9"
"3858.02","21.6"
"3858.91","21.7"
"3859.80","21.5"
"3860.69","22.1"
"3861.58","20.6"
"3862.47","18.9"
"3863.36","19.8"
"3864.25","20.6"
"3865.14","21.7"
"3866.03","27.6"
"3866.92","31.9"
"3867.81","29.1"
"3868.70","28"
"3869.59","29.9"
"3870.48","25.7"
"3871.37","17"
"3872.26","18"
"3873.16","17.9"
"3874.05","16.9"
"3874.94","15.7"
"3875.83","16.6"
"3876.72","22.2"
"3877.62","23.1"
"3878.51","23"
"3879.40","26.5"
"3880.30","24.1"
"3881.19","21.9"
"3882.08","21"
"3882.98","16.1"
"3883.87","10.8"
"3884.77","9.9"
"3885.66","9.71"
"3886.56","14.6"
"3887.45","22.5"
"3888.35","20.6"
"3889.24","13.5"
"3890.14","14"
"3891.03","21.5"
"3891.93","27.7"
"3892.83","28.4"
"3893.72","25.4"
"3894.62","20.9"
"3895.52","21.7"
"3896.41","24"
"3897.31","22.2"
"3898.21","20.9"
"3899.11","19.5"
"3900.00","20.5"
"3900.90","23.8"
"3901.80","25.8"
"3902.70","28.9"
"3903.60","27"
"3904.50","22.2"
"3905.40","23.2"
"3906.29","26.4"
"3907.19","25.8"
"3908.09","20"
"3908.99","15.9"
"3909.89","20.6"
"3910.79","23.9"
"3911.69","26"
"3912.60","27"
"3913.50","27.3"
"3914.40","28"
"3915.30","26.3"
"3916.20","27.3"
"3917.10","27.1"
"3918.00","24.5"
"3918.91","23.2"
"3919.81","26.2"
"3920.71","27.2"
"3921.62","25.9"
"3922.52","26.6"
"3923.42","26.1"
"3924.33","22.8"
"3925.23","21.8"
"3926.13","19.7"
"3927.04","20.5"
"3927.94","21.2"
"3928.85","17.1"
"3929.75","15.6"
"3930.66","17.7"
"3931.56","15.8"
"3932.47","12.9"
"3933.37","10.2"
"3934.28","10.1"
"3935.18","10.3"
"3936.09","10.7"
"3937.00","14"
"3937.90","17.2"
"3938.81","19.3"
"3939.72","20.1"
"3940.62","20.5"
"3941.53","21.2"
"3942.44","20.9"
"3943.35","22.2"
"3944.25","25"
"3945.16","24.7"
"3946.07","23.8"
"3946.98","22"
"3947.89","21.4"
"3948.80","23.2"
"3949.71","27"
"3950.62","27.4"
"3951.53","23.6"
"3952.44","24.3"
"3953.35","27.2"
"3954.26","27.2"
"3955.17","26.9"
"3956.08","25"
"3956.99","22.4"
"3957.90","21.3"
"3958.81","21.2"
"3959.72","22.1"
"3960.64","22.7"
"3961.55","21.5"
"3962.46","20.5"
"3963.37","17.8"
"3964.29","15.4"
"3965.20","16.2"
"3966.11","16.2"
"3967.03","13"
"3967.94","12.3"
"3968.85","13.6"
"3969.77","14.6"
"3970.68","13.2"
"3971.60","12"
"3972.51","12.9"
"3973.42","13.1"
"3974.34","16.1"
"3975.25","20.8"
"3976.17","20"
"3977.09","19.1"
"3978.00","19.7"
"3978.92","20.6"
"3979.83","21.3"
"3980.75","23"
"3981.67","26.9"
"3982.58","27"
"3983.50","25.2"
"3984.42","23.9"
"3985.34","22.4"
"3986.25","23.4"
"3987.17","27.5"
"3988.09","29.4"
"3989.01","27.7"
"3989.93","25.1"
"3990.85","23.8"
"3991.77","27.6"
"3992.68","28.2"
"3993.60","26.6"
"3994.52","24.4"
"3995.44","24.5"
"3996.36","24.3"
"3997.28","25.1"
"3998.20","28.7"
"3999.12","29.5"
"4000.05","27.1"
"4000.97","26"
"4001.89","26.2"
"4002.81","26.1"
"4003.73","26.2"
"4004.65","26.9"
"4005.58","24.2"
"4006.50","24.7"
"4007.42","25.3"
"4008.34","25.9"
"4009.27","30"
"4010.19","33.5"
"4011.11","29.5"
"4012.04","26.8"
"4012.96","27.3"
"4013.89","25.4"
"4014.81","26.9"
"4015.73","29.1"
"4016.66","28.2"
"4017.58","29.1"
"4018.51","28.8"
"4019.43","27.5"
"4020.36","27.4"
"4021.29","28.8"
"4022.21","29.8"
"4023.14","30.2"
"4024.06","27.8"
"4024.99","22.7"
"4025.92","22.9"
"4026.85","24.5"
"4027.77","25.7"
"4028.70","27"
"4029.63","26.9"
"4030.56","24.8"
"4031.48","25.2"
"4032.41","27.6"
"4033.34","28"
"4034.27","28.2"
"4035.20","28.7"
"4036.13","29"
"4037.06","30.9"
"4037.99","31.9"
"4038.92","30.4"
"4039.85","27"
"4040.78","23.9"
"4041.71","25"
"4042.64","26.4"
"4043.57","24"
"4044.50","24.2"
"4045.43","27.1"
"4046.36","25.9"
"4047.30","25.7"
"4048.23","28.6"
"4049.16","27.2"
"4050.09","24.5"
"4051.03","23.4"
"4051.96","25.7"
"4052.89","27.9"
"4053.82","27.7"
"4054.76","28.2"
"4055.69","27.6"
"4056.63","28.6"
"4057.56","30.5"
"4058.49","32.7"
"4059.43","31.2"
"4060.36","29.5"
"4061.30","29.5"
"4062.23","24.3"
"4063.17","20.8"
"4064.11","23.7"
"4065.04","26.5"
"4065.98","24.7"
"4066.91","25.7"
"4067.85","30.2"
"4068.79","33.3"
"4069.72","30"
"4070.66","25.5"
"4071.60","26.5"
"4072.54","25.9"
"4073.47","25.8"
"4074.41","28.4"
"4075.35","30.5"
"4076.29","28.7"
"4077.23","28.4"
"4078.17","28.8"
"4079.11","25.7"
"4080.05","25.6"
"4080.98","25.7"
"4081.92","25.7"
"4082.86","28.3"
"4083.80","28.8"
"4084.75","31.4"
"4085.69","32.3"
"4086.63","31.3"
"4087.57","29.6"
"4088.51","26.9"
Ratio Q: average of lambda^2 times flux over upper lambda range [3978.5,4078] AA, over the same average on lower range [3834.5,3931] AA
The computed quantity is 1.34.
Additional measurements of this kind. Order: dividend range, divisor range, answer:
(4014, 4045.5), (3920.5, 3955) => 1.38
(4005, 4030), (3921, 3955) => 1.38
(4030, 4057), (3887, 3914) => 1.27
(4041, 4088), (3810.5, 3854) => 1.57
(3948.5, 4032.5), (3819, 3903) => 1.25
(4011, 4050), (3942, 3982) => 1.37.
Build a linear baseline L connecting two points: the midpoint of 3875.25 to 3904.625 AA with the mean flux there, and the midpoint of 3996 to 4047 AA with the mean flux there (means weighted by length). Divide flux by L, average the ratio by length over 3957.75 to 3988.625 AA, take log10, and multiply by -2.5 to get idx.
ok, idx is 0.26 mag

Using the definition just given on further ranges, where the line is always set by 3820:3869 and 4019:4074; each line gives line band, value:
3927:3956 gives 0.179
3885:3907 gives 0.018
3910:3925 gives -0.130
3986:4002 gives -0.043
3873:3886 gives 0.170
